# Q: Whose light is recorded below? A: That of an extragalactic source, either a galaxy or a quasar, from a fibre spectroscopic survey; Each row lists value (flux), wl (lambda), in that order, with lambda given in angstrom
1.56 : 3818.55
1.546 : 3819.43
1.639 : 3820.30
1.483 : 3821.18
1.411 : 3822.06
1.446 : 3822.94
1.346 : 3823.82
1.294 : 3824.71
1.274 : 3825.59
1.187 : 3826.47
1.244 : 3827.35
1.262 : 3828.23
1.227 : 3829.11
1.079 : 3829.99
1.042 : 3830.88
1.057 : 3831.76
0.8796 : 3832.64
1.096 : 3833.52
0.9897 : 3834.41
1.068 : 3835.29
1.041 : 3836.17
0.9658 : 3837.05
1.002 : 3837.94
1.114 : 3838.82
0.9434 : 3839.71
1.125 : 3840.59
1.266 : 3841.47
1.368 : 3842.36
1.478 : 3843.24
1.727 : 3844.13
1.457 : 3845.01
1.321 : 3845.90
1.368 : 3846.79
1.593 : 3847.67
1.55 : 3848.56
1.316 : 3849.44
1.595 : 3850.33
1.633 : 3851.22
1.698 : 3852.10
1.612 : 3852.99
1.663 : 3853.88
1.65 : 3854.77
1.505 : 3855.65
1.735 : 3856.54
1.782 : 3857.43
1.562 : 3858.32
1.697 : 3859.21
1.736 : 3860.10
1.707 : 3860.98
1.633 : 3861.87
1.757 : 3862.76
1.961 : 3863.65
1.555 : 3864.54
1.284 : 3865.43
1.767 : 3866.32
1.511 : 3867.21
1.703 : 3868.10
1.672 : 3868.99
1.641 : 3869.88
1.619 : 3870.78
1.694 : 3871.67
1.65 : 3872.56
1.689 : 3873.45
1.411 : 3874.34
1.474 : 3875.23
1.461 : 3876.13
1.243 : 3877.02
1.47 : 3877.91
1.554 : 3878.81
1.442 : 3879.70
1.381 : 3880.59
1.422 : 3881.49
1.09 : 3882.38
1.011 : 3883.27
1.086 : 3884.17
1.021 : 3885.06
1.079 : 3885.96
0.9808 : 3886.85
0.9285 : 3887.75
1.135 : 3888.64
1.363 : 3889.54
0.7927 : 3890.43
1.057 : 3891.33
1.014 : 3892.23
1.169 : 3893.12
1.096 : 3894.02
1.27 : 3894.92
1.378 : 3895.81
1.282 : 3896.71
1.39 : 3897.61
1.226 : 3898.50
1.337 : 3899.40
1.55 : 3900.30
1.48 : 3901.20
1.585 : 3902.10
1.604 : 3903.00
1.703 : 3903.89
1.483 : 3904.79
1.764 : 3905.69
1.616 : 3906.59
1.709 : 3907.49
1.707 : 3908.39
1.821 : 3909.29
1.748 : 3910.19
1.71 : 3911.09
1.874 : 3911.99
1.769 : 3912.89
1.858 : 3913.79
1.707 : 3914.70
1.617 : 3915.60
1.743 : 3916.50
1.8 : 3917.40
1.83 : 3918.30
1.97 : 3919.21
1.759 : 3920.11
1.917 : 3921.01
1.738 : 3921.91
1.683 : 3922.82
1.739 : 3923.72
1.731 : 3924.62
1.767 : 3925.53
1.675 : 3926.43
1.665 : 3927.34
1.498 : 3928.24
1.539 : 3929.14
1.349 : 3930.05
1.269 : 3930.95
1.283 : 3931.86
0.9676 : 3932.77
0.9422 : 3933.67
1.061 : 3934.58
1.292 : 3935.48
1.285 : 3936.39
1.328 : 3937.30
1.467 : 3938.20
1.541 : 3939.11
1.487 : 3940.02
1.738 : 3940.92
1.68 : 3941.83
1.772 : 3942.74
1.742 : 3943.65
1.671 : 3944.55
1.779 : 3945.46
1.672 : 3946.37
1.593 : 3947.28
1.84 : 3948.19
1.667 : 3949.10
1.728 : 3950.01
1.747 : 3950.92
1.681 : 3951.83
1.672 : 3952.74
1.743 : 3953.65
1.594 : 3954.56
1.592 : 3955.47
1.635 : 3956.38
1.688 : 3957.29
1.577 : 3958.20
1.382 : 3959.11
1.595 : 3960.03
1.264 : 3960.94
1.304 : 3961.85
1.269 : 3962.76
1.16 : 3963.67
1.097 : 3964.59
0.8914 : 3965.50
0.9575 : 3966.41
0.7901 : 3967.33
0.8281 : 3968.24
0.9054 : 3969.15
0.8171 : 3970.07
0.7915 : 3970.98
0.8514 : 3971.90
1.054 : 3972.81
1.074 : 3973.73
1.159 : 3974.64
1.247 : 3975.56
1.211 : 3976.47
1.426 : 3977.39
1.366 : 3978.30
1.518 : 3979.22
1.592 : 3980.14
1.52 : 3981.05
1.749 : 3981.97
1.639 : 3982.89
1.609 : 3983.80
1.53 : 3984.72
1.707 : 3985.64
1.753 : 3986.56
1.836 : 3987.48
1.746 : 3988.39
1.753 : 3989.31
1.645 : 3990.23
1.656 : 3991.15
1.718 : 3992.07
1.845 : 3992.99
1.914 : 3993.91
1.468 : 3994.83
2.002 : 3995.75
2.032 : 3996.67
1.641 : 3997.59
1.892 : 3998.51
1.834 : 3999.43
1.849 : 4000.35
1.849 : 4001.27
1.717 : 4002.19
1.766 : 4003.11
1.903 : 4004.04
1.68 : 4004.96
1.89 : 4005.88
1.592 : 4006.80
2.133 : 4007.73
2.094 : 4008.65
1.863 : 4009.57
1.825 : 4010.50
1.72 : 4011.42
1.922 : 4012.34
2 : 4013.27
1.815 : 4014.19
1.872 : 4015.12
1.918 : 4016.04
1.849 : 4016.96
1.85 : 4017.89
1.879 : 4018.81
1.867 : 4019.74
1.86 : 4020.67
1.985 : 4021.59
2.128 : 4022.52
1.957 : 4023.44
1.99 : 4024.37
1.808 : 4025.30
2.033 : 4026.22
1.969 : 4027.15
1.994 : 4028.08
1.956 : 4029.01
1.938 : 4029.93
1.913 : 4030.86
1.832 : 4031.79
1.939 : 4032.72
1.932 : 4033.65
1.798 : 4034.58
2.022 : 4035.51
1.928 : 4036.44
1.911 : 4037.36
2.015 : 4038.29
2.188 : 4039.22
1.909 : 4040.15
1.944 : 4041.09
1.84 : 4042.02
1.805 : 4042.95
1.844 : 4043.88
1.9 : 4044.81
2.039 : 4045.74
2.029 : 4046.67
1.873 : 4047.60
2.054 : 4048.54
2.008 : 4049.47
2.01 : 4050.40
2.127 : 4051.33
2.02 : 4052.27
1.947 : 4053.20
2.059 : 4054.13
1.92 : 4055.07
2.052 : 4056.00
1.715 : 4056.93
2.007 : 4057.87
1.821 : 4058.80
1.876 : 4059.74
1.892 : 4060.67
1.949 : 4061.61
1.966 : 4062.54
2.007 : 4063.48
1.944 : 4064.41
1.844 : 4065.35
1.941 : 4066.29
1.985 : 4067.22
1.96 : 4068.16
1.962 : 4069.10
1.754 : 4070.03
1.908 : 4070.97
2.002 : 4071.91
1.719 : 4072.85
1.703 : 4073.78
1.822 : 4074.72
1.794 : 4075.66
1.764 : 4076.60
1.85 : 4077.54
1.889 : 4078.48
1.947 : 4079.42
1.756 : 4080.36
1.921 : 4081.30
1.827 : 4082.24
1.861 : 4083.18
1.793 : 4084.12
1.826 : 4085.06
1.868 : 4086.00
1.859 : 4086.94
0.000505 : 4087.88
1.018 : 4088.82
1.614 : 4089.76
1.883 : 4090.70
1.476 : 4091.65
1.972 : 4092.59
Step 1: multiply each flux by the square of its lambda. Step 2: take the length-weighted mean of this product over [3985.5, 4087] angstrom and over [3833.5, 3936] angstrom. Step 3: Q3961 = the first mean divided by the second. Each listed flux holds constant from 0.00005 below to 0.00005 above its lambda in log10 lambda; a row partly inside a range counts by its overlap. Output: 1.39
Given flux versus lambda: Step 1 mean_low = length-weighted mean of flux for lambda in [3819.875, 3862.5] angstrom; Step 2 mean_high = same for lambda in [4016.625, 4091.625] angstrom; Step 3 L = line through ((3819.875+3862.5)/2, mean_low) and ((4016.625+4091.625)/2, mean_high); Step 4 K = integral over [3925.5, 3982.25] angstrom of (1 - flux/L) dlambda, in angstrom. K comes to 8.4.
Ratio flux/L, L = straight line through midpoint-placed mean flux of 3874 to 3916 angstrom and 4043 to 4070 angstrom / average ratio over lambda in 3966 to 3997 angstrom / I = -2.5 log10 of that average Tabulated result 0.19 mag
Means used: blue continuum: 1.4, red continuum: 1.95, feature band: 1.43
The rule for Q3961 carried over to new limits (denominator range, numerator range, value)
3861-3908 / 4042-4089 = 1.44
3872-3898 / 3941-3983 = 1.16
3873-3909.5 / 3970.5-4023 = 1.33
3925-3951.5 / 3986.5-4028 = 1.26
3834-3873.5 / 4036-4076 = 1.43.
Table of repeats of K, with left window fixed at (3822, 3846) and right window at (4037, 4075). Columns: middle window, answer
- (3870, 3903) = 1.5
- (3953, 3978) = 6.2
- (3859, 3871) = -3.3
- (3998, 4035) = -1.8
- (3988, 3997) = -0.3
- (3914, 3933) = -1.9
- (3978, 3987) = 0.5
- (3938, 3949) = -0.8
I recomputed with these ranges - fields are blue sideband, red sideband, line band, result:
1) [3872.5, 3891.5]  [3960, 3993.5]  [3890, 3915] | -0.17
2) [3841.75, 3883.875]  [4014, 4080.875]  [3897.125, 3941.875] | 0.05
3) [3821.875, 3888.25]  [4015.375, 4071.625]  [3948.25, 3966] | 0.13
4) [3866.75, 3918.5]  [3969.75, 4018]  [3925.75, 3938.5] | 0.15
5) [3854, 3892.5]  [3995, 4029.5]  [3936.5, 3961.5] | 0.04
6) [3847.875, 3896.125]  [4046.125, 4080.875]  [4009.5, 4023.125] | -0.05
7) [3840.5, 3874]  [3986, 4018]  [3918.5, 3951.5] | 0.09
